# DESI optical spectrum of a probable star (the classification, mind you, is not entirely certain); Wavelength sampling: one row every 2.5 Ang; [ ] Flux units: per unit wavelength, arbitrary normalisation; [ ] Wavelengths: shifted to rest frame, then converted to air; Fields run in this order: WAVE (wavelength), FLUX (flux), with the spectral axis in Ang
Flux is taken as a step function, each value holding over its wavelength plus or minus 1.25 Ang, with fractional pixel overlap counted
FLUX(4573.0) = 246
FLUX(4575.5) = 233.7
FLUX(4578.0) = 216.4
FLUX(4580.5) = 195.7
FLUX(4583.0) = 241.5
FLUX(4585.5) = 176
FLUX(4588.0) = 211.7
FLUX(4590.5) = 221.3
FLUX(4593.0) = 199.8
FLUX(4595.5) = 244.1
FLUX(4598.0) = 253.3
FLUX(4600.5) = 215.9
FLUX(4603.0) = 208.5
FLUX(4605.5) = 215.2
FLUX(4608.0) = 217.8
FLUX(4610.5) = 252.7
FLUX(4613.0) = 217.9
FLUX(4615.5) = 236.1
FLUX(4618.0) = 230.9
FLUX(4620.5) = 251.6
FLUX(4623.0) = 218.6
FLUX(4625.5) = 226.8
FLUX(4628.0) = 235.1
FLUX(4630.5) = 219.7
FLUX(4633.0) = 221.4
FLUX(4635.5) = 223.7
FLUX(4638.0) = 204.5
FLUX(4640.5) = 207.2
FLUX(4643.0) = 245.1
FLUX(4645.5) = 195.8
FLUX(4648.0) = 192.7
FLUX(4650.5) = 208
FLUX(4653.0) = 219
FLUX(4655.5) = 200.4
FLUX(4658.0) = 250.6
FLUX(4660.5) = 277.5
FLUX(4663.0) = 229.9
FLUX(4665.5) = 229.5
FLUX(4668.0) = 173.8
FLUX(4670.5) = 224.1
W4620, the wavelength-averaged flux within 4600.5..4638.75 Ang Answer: 225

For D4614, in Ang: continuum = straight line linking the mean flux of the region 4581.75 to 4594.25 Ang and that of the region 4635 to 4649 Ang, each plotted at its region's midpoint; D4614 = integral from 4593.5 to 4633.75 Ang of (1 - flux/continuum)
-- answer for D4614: -3.5 Ang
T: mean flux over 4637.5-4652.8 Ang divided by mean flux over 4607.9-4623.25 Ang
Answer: 0.9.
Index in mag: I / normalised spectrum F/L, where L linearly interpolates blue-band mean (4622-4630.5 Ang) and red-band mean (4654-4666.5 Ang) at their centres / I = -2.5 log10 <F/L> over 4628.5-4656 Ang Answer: 0.09 mag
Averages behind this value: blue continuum 226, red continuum 237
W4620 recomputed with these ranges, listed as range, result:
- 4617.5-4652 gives 220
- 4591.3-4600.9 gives 229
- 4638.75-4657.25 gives 211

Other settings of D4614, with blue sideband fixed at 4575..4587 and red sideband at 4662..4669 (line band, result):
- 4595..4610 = -1.1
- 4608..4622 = -1.6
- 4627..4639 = -0.5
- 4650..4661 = -0.9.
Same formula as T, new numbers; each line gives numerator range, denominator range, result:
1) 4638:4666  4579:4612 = 1.01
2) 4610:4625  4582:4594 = 1.11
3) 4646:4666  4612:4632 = 0.98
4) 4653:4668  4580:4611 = 1.05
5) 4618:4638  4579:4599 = 1.04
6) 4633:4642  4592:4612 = 0.95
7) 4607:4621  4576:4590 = 1.11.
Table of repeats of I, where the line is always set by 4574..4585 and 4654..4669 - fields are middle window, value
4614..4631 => -0.04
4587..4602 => -0.02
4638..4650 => 0.08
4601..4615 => 0.00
